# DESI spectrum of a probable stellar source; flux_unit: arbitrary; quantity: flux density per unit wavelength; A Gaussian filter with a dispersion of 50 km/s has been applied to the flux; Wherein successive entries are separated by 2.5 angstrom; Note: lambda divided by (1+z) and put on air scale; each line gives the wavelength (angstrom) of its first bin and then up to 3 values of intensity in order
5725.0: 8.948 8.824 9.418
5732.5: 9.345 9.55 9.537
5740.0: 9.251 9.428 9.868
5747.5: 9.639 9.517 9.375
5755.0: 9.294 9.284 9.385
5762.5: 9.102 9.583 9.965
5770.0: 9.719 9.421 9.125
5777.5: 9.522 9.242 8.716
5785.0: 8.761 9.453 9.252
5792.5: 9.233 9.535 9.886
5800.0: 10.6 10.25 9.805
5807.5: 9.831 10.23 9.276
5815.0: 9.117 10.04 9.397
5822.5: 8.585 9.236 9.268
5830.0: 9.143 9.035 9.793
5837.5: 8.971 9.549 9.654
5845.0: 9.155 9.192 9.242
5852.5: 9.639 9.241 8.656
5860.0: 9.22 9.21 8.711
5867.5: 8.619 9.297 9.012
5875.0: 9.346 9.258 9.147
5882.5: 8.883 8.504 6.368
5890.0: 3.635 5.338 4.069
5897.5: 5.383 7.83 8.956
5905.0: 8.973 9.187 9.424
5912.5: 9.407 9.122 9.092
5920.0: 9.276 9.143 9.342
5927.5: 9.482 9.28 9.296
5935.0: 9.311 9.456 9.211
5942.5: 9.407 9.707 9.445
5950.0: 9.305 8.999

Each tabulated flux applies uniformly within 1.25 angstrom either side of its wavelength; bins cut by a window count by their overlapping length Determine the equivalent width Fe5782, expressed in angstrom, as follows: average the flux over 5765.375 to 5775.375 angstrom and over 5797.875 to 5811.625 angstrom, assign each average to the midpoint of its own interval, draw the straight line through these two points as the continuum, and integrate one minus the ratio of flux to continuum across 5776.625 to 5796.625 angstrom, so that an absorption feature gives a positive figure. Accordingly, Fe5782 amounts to 1.3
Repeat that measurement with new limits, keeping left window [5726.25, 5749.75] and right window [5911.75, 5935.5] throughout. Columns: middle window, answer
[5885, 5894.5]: 3.9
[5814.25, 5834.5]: 0.2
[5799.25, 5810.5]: -0.9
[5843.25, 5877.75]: 0.7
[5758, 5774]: -0.2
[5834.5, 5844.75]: -0.1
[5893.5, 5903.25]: 3.0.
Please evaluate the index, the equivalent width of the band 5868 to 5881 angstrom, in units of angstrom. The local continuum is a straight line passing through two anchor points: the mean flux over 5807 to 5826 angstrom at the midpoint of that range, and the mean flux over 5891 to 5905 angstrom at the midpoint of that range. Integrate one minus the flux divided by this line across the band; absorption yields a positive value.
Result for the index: -3.23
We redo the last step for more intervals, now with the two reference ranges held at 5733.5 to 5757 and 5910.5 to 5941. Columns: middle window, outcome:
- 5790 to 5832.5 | -0.7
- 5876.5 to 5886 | 0.4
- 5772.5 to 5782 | 0.2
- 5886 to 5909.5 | 6.5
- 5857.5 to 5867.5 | 0.4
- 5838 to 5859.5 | 0.2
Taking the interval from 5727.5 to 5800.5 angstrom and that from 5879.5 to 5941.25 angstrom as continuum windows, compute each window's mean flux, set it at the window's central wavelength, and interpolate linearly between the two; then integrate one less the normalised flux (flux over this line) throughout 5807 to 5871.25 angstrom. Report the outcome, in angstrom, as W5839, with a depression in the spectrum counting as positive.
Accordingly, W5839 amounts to -3.2 angstrom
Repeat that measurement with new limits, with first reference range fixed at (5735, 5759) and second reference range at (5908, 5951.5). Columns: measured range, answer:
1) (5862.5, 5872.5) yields 0.5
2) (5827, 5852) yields 0.2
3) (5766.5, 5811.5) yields -0.7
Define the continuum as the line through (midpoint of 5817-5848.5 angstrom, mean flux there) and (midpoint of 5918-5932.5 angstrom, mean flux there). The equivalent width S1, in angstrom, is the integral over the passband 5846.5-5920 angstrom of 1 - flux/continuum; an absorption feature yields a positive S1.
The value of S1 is 7.41 angstrom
